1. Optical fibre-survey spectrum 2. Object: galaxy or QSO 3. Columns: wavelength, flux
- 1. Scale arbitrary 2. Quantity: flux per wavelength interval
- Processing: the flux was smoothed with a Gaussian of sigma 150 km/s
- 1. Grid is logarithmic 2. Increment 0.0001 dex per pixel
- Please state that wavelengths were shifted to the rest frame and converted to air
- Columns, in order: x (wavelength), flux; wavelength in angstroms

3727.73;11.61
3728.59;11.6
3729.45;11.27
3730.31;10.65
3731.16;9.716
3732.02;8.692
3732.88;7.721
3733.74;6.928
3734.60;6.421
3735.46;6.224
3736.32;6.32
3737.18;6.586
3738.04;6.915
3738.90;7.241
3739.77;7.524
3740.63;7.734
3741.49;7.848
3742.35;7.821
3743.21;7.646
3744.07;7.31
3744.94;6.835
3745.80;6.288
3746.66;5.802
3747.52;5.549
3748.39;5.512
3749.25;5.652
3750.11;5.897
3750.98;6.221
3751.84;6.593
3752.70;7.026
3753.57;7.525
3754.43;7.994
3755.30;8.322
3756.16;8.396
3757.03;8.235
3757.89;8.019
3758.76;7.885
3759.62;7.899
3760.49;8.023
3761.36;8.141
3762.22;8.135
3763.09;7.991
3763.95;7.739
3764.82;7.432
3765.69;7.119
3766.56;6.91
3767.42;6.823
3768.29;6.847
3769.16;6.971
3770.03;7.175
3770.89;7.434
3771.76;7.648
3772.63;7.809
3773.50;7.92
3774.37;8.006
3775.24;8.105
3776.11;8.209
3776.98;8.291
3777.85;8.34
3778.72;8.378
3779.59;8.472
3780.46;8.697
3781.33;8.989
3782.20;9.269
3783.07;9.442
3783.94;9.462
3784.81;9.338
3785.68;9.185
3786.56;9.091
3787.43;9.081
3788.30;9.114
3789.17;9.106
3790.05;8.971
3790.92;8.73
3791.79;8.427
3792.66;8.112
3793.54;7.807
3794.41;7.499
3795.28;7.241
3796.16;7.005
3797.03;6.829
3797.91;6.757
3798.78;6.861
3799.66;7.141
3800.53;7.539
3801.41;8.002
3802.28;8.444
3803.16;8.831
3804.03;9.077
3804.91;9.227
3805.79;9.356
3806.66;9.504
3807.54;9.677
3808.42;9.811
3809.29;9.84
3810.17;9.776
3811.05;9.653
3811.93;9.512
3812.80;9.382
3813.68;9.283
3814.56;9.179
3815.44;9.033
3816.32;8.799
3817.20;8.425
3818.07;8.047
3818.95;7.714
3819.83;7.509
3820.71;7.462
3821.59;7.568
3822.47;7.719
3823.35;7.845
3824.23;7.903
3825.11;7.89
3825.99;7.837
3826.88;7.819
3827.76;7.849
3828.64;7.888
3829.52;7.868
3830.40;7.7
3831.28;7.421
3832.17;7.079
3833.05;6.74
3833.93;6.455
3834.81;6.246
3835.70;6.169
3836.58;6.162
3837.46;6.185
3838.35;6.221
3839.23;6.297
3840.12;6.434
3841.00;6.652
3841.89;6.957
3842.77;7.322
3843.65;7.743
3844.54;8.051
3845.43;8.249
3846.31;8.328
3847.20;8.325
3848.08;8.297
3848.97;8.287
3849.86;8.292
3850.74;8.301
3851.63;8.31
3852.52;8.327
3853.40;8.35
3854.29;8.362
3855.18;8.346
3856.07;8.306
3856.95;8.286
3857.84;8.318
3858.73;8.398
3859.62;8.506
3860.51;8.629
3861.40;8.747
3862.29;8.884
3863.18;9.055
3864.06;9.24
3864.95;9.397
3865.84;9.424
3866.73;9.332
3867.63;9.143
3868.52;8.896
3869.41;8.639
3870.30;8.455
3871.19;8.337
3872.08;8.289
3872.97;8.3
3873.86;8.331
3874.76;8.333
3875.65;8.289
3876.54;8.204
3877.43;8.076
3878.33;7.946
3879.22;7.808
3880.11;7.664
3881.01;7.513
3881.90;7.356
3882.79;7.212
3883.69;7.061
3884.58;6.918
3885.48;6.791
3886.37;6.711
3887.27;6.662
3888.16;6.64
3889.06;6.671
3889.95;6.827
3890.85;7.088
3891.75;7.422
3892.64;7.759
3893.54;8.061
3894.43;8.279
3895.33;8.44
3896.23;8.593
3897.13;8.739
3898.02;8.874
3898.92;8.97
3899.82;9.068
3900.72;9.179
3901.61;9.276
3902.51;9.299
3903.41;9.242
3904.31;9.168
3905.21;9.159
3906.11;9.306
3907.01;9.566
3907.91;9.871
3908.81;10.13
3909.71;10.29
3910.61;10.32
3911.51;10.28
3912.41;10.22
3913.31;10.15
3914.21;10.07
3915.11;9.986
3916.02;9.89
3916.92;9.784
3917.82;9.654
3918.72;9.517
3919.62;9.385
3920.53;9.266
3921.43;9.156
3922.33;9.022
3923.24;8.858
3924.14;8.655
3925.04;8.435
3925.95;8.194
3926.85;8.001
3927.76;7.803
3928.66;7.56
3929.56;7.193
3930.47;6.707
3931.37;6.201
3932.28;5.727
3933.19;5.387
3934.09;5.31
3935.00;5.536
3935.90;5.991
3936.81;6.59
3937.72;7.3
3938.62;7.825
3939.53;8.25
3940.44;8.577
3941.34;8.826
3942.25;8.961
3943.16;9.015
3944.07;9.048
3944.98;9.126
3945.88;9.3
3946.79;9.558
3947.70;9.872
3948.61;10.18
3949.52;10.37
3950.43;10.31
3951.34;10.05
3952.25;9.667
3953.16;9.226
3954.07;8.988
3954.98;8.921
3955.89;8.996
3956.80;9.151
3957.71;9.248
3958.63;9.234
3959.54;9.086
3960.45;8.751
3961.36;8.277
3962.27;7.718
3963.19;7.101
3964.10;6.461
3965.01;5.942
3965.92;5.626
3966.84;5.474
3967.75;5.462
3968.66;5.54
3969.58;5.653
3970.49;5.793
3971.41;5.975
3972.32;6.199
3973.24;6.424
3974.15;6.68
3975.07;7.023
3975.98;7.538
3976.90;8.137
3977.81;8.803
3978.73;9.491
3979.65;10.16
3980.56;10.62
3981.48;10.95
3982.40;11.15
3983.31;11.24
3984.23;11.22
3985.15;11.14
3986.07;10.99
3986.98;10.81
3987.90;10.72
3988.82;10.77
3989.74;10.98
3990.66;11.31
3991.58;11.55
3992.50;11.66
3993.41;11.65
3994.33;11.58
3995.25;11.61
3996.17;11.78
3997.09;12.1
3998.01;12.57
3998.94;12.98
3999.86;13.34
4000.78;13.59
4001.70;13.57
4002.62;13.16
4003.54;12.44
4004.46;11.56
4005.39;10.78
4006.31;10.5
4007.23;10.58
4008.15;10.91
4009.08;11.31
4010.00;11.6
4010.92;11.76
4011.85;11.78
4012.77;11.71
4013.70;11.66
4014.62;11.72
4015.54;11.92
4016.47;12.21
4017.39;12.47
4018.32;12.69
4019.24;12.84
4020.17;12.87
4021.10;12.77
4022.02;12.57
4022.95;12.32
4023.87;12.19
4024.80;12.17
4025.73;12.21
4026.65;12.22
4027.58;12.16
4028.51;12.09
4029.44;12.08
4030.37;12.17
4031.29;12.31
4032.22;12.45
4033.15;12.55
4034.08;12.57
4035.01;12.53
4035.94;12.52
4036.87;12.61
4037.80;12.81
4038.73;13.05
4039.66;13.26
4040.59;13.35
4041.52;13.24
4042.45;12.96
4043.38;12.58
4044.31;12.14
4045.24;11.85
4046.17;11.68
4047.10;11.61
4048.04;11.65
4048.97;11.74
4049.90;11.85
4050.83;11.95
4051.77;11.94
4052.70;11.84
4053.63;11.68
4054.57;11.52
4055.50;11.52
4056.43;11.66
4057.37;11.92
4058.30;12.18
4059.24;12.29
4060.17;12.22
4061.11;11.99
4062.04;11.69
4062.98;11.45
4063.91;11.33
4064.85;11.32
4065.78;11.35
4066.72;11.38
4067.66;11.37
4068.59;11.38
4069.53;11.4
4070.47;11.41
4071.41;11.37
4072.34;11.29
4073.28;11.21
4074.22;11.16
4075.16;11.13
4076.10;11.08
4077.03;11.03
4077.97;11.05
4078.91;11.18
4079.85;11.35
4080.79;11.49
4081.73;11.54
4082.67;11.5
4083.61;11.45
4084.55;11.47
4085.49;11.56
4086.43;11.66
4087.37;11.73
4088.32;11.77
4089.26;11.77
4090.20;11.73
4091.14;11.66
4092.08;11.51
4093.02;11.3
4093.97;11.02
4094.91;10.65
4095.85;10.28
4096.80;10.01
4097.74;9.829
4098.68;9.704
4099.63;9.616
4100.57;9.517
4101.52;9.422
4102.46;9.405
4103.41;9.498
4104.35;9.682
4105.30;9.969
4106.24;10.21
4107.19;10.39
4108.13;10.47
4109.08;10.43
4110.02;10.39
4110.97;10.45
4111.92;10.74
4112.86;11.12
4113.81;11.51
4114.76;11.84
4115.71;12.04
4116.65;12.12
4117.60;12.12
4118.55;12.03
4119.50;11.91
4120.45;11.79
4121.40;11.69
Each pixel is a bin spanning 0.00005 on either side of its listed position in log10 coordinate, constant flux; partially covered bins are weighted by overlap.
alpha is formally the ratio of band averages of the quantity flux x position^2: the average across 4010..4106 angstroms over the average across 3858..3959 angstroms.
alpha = 1.47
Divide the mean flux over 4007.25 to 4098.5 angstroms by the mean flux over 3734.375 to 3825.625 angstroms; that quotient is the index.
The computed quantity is 1.49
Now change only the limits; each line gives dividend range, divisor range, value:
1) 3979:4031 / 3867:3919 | 1.38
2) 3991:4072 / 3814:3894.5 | 1.54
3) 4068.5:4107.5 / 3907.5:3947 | 1.28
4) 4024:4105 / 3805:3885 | 1.42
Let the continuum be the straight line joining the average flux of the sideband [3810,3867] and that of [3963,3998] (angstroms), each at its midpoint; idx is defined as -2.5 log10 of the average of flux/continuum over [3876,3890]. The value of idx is 0.15 mag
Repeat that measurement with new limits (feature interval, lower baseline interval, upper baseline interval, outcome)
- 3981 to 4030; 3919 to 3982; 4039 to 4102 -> -0.23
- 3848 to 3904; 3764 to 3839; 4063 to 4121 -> 0.08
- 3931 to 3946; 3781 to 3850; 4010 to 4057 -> 0.37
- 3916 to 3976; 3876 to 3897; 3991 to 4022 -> 0.21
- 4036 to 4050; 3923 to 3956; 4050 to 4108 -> -0.20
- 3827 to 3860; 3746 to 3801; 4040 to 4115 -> 0.13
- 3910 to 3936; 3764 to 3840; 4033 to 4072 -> 0.18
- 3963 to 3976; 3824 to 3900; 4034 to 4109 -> 0.50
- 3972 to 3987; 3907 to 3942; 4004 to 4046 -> 0.13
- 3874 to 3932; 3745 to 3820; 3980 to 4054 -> 0.19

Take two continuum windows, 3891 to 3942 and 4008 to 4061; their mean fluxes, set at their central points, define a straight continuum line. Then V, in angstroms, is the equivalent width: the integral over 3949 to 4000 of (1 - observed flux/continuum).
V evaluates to 5.4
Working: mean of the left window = 8.53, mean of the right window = 12.2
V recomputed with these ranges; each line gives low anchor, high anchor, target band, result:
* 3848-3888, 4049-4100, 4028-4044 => -2.8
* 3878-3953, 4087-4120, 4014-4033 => -4.9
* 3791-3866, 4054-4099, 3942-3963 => 1.0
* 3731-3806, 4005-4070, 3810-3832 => 0.8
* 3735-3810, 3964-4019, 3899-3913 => -0.4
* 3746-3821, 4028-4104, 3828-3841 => 2.9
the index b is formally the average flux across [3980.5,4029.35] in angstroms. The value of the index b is 11.8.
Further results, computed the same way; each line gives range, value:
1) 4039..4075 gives 11.8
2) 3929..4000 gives 8.84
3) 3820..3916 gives 8.17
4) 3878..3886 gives 7.35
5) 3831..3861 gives 7.6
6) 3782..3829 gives 8.48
